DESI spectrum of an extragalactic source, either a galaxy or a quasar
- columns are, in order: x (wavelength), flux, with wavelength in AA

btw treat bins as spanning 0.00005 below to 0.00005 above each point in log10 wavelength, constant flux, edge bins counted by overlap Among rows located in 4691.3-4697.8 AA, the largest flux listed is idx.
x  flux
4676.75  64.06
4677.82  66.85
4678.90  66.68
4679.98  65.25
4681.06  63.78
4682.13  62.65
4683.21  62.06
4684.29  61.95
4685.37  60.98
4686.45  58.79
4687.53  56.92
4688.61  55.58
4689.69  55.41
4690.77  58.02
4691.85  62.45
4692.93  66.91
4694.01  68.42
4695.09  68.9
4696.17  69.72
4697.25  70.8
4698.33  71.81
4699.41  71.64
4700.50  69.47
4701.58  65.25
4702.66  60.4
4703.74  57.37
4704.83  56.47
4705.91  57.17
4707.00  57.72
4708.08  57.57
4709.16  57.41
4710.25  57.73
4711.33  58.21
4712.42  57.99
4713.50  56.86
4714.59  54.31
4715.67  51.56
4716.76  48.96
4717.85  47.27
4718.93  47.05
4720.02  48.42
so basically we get 70.8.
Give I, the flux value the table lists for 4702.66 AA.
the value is 60.4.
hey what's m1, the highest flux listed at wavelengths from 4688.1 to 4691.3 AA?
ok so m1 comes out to 58.02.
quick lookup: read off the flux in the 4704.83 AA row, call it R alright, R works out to 56.47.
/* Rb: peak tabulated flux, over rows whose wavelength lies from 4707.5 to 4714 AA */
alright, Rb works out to 58.21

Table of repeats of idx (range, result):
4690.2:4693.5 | 66.91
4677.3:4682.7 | 66.85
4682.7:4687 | 62.06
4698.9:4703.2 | 71.64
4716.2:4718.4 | 48.96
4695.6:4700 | 71.81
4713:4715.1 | 56.86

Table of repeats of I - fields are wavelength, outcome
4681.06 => 63.78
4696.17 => 69.72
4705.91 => 57.17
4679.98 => 65.25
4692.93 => 66.91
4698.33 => 71.81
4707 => 57.72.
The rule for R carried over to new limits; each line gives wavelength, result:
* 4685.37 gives 60.98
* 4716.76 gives 48.96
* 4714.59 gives 54.31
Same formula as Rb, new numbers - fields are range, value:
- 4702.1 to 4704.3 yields 60.4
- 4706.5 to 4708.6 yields 57.72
